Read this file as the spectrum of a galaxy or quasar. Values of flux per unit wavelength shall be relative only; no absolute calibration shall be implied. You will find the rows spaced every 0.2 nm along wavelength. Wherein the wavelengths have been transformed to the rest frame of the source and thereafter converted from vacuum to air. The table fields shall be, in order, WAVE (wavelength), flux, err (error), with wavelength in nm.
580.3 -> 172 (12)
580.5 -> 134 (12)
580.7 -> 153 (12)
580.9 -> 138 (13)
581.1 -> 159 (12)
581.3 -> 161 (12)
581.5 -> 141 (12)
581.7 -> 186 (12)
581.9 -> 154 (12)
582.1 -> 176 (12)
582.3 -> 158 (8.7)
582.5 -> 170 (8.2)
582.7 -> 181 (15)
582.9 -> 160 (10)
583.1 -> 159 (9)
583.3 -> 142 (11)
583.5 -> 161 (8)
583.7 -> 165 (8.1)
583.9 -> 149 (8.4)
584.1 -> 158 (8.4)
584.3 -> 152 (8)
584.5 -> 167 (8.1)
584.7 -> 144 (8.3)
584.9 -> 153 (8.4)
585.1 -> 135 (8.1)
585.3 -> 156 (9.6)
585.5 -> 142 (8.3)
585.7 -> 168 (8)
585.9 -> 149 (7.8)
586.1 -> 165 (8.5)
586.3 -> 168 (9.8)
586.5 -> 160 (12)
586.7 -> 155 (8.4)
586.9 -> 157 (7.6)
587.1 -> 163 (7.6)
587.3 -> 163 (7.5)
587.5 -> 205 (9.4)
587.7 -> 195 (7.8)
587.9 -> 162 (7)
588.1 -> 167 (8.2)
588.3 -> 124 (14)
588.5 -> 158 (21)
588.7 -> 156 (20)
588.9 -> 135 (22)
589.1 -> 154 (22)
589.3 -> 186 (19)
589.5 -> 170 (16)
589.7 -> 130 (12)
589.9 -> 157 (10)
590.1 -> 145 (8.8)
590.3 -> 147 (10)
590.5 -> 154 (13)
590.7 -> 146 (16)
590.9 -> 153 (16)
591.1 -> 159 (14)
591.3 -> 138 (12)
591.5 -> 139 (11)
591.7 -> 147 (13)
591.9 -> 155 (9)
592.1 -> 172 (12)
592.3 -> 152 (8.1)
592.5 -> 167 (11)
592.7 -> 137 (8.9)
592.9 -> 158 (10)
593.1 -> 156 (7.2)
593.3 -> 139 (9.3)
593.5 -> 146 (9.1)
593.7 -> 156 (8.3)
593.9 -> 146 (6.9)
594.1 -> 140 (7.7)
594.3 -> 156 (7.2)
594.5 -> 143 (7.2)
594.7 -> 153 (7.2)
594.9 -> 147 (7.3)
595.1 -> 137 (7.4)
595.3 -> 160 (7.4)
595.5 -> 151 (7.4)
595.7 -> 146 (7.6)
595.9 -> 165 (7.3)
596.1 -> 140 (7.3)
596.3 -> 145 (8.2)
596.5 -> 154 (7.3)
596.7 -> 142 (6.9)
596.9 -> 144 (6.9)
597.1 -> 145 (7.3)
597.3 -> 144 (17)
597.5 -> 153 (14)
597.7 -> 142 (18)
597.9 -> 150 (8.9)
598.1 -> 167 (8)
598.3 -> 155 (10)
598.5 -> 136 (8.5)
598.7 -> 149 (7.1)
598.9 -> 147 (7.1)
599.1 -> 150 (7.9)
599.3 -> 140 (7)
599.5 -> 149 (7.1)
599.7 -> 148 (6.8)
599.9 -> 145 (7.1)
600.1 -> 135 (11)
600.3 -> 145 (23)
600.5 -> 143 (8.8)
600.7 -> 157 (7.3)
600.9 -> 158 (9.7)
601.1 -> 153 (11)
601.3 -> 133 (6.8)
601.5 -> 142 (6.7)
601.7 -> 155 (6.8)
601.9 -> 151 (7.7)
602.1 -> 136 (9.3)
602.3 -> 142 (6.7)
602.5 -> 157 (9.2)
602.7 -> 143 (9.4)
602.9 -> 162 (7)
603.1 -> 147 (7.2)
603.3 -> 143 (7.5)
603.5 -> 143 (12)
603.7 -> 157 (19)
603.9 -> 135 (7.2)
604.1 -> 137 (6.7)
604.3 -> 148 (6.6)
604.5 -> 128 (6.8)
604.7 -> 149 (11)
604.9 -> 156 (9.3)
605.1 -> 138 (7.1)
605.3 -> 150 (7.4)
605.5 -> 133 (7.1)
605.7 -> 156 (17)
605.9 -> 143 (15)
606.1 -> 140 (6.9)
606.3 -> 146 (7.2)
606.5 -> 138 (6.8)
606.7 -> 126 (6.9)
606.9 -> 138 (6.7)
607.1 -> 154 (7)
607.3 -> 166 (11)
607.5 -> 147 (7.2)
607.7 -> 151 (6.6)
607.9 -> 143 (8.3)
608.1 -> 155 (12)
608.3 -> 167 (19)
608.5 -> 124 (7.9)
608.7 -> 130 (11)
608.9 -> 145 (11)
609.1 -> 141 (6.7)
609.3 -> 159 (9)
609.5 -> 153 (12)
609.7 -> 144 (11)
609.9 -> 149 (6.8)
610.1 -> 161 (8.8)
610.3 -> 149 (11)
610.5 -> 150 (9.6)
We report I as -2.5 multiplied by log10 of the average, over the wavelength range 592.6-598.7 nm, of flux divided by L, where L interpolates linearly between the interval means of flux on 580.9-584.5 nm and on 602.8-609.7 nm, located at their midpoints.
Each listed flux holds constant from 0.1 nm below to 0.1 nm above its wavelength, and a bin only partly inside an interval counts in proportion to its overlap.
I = 0.03 mag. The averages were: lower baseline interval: 160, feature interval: 148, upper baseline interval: 146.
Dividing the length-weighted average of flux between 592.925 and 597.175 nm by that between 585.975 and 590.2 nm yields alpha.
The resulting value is 0.9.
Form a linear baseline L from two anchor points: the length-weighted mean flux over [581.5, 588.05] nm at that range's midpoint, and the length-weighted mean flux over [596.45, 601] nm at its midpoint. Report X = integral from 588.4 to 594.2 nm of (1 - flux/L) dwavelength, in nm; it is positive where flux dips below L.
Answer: 0.13 nm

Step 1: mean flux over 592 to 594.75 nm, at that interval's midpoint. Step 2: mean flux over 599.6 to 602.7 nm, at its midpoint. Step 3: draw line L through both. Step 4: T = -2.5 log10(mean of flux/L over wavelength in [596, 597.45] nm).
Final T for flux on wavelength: 0.03 mag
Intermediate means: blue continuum 151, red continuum 147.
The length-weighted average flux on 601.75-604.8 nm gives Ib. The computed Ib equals 145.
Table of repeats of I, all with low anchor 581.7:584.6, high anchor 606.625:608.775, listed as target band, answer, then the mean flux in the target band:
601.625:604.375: 0.02 mag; 147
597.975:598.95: 0.01 mag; 151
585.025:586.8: 0.03 mag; 156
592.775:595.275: 0.05 mag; 148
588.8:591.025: 0.03 mag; 153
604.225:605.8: 0.02 mag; 145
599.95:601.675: 0.03 mag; 146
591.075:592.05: 0.06 mag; 148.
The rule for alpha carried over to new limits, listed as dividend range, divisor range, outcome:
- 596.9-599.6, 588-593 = 0.97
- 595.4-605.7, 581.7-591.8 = 0.93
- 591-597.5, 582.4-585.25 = 0.95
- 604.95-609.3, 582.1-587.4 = 0.92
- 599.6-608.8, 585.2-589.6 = 0.90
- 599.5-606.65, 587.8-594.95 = 0.96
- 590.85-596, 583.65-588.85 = 0.95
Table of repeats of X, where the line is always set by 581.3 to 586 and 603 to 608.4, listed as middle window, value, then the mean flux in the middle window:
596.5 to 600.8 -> 0.07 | 147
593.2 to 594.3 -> 0.04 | 146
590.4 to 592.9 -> 0.02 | 152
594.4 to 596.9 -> 0.05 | 148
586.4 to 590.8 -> -0.10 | 159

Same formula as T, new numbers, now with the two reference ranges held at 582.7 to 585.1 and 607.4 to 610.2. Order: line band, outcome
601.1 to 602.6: 0.03 mag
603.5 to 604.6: 0.06 mag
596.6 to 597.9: 0.04 mag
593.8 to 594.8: 0.03 mag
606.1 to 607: 0.08 mag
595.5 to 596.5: 0.02 mag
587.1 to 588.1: -0.15 mag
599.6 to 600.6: 0.05 mag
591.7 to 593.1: -0.02 mag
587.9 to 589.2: 0.03 mag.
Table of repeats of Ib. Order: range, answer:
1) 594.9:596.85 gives 149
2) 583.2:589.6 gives 159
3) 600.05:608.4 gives 146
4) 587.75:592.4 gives 153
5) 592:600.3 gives 149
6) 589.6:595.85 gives 150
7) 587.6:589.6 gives 161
